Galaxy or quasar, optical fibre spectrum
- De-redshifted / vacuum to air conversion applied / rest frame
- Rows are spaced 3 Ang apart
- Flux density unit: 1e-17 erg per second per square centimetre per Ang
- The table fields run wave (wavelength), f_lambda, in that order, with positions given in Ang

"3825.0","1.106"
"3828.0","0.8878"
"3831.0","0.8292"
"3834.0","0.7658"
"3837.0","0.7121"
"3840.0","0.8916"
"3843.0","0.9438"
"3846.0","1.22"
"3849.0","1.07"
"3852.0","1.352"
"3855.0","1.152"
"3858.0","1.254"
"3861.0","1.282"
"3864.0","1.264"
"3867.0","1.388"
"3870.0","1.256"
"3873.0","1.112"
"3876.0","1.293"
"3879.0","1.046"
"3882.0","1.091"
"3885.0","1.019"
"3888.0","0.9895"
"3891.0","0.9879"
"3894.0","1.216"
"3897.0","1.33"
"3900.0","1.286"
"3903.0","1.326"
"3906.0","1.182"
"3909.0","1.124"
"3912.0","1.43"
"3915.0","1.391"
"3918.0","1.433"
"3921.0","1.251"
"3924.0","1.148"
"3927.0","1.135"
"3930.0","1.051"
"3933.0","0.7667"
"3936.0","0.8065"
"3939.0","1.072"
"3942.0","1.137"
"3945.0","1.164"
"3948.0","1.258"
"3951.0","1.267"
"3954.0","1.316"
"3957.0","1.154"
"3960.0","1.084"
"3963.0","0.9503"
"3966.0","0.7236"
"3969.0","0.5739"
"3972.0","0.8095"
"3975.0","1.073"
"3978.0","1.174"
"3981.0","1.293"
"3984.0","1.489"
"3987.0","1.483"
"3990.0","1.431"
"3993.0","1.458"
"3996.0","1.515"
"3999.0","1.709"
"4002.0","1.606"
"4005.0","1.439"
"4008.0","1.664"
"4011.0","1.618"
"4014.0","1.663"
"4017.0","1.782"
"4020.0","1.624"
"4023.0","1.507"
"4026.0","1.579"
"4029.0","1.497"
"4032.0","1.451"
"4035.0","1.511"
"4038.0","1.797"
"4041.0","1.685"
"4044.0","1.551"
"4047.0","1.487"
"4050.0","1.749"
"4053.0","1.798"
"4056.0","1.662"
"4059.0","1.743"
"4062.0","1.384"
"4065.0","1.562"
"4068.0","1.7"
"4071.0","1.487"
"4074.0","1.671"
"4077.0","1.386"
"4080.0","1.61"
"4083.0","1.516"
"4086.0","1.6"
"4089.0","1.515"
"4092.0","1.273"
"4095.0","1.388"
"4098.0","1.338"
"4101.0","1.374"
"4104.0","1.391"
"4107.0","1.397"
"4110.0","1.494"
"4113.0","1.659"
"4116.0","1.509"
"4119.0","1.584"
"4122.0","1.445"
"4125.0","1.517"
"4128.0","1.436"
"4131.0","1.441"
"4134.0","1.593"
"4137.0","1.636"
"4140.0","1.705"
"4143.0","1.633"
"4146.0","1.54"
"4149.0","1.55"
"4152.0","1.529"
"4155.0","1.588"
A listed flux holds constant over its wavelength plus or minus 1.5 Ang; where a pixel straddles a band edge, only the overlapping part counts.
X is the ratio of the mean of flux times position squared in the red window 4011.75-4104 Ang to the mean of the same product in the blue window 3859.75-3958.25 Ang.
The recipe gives 1.42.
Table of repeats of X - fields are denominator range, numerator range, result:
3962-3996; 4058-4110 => 1.36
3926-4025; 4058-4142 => 1.26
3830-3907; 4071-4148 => 1.51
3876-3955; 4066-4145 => 1.43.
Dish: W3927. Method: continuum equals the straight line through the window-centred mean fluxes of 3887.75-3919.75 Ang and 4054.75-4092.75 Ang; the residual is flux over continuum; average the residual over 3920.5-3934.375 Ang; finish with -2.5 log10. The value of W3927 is 0.22 mag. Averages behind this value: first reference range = 1.26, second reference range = 1.55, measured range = 1.06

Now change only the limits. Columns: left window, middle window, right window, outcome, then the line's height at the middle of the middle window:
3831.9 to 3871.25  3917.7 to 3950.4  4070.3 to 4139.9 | 0.12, 1.24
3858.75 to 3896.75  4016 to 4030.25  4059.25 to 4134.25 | -0.15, 1.38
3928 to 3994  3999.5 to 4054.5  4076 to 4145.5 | -0.25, 1.28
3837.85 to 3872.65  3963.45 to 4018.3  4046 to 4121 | 0.03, 1.39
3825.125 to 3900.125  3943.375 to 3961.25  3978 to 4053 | 0.14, 1.37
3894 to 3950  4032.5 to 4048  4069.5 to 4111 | -0.16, 1.38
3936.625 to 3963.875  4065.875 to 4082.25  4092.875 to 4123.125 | -0.13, 1.39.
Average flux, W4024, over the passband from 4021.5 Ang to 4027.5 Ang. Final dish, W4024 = 1.54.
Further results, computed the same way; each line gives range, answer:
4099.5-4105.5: 1.38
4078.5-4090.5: 1.56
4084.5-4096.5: 1.44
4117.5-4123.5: 1.51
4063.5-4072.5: 1.58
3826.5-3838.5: 0.799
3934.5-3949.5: 1.09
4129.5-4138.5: 1.56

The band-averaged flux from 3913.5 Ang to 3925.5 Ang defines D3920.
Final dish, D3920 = 1.31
